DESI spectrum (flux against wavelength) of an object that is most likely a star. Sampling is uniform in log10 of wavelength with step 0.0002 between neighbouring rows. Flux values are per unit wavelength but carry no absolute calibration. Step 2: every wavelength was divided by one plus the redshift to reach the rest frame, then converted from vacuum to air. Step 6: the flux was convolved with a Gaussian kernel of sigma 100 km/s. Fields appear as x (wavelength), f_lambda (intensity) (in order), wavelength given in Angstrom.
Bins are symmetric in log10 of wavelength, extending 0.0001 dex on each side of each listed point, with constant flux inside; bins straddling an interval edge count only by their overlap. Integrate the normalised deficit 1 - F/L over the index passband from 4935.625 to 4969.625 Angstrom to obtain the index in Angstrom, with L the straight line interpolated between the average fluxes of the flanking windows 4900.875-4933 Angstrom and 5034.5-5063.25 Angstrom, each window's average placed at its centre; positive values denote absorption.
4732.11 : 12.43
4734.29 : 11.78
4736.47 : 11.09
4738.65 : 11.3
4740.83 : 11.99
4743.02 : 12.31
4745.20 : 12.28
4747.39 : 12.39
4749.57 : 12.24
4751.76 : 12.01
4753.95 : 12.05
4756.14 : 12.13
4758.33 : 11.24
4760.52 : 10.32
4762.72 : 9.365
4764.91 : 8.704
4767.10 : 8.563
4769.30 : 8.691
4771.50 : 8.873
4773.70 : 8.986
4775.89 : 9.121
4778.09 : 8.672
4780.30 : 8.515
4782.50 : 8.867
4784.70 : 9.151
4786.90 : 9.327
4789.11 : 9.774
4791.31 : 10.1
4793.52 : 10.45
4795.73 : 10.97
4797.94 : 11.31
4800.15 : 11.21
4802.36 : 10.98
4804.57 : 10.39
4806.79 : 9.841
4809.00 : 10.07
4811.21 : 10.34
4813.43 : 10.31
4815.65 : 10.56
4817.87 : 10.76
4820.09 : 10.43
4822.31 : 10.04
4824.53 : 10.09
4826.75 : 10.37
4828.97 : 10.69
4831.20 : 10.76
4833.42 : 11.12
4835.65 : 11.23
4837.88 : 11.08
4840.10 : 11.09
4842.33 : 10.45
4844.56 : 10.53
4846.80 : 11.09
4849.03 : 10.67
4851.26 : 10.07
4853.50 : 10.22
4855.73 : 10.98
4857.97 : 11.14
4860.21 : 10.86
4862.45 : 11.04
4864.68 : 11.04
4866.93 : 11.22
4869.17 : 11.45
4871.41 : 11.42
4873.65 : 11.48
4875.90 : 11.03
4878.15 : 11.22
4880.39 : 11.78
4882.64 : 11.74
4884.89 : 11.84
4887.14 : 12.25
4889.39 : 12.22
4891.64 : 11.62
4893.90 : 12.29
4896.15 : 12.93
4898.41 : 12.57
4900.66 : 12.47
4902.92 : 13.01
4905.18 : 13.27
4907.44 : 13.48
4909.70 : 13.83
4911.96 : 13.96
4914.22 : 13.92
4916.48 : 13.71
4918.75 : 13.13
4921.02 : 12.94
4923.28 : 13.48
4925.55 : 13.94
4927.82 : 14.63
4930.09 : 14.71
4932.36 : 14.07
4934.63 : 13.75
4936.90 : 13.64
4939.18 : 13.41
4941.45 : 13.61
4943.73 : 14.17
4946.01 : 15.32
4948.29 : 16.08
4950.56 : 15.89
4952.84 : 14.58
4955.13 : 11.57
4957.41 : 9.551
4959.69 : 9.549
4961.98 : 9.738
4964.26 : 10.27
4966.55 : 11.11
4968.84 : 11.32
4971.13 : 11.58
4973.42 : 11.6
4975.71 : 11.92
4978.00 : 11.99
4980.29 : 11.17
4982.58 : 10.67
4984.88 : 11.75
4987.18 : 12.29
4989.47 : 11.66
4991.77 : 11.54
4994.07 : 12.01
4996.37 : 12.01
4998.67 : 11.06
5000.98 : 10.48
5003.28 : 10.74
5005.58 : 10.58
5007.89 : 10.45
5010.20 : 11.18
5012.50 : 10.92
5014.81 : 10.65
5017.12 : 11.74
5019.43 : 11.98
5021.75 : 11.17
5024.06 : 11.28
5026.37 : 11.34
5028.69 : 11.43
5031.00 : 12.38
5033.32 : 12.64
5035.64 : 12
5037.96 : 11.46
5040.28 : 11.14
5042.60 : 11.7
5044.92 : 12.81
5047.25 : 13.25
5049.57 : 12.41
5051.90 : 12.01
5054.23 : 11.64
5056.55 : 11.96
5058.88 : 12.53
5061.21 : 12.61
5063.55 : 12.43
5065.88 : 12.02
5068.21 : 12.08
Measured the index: 1.55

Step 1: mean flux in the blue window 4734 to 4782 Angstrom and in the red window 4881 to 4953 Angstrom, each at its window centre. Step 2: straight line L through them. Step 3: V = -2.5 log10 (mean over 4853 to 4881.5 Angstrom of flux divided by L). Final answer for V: 0.128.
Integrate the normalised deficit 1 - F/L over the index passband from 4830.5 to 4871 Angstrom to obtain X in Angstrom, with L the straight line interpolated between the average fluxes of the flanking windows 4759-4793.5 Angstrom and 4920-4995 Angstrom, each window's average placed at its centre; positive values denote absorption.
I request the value -1.2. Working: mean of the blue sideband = 9.2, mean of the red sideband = 12.6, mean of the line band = 10.9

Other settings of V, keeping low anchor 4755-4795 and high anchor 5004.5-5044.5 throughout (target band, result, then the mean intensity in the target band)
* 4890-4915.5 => -0.23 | 13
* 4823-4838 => -0.08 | 10.7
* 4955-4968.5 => 0.07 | 10.3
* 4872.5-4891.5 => -0.13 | 11.7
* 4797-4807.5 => -0.11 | 10.8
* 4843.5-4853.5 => -0.05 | 10.5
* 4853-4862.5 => -0.07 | 10.9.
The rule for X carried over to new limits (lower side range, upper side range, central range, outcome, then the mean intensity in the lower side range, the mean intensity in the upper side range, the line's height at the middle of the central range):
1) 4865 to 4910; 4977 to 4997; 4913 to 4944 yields -4.83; 12.1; 11.7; 11.9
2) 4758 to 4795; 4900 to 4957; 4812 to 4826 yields 0.27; 9.31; 13.8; 10.6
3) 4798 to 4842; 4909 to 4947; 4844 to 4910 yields 3.63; 10.6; 13.9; 12.3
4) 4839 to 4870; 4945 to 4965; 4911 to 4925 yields -1.91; 10.8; 12.5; 11.9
